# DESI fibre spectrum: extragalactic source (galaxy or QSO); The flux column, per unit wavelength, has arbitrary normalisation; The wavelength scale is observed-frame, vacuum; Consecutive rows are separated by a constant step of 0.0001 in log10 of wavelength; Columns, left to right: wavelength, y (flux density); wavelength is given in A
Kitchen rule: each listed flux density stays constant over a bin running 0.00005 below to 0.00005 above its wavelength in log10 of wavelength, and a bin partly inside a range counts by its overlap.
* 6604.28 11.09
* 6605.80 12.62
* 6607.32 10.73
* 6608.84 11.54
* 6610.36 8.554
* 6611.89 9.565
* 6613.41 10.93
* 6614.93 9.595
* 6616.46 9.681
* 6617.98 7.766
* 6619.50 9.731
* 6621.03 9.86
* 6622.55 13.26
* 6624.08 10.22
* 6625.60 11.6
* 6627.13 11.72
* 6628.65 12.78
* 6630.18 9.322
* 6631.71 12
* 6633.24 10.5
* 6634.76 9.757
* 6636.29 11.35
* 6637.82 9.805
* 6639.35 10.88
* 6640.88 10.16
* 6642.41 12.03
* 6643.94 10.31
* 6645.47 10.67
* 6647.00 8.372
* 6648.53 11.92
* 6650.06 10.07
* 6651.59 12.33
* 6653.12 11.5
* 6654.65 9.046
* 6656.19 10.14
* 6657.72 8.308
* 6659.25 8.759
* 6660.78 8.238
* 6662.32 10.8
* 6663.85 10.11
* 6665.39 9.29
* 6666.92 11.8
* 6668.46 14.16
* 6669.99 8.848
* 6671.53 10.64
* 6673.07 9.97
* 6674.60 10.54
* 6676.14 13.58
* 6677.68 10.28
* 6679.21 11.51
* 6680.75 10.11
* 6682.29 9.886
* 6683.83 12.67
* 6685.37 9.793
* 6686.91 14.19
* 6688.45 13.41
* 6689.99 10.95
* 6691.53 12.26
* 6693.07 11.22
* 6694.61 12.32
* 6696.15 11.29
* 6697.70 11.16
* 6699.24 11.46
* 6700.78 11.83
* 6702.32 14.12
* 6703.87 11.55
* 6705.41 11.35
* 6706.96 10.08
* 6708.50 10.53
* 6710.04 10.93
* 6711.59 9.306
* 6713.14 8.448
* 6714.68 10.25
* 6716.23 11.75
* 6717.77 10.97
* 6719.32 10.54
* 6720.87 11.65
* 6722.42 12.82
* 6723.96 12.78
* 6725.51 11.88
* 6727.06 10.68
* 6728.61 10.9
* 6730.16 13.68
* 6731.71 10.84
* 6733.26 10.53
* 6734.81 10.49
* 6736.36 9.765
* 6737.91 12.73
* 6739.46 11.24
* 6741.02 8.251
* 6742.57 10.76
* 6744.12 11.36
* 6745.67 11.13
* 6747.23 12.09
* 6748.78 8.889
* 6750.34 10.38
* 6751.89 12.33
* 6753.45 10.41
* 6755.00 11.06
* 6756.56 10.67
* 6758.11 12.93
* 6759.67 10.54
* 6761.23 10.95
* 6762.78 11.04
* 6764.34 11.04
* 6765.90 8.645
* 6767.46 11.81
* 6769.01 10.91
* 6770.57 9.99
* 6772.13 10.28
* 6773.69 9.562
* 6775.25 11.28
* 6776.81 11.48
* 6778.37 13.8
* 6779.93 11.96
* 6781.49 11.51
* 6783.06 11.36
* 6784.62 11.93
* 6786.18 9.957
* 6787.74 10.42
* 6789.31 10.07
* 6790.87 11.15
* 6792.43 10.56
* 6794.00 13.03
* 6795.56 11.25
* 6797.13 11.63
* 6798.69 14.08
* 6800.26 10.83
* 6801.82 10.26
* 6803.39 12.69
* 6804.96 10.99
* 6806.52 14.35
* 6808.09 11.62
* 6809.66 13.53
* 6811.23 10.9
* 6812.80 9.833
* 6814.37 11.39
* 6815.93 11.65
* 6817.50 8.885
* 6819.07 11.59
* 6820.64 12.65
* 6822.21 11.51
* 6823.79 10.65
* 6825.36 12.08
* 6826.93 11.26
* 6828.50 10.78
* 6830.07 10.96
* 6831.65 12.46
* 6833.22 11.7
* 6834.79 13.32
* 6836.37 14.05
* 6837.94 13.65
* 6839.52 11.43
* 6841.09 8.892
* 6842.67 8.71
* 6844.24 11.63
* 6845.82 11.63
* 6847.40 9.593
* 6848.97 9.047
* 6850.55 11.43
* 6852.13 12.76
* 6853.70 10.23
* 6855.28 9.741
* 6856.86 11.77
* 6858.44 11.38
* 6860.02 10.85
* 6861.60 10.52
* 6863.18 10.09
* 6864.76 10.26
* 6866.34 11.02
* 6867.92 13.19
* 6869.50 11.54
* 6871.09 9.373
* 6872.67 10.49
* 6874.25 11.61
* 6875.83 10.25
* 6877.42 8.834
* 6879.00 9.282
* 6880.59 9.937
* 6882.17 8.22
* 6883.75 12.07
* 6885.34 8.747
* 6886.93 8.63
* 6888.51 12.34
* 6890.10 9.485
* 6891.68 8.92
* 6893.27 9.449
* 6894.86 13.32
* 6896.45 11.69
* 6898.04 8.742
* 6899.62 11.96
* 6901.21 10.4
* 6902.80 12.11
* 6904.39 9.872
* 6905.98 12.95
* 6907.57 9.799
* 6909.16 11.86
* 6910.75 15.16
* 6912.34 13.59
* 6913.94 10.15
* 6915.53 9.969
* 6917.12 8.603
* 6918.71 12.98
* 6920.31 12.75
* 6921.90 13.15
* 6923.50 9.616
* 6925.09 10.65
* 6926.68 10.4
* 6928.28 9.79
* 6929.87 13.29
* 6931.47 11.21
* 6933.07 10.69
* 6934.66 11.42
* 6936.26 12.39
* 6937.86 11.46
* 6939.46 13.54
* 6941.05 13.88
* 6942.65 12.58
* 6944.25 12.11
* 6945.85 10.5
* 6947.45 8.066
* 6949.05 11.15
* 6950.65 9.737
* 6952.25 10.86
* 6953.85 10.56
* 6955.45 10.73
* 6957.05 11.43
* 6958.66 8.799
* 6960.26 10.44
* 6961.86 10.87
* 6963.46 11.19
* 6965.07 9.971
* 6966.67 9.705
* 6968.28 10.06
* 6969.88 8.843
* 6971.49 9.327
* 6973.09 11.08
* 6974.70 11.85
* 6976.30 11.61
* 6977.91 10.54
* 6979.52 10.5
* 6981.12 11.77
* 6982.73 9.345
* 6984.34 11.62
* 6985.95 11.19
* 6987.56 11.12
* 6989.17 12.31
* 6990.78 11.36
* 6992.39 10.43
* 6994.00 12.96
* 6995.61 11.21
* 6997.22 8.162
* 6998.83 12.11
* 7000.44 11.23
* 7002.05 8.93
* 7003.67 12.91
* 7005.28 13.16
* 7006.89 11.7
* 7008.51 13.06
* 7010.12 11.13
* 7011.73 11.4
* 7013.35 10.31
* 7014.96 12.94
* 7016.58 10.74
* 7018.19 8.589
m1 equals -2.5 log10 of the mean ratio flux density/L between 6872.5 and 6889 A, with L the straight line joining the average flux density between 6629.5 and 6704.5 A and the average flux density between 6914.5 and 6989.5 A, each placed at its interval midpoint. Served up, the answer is 0.10 mag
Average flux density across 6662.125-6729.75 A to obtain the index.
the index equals 11.3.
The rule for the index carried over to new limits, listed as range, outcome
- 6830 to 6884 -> 10.9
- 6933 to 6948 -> 11.8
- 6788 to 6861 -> 11.4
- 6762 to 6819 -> 11.3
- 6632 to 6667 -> 10.3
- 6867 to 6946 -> 11.1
